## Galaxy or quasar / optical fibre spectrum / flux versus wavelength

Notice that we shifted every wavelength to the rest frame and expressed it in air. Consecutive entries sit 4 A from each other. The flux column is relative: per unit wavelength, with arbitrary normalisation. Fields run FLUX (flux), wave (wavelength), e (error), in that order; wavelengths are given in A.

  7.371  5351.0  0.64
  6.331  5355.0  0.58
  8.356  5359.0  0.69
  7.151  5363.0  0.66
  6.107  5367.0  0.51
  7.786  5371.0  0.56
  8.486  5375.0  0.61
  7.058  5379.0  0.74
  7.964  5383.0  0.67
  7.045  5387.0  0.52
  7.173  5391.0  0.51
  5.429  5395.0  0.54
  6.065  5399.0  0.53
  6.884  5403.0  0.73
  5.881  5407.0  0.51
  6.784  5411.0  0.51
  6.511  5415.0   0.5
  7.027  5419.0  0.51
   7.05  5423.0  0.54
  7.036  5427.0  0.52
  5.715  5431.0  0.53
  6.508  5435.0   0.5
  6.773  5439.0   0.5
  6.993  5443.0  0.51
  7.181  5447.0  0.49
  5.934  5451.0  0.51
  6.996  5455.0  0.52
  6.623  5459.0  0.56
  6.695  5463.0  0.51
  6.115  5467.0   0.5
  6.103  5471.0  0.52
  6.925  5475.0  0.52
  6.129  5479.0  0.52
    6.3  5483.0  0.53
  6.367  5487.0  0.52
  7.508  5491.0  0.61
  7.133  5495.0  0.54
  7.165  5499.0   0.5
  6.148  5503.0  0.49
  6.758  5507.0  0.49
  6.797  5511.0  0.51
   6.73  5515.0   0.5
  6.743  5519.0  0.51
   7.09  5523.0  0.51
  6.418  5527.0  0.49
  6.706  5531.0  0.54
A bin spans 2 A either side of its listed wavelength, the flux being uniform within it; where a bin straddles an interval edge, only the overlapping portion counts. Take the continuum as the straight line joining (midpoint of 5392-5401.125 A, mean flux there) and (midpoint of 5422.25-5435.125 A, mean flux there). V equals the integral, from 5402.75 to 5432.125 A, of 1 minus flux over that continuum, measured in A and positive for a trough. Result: -1.40 A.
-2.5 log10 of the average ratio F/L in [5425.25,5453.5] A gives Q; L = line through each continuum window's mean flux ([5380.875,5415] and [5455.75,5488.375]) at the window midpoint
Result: -0.011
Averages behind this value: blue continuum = 6.65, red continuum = 6.43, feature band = 6.59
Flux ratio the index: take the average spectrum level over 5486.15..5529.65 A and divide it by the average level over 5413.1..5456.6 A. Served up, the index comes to 1.02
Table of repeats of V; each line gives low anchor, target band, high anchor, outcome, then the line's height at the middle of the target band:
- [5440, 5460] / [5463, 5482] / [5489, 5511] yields 1.3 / 6.83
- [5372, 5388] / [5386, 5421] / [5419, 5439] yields 3.2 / 7.18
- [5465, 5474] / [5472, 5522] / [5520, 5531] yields -2.0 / 6.47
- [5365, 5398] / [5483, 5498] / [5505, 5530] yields -0.2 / 6.82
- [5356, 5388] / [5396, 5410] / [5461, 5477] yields 1.8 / 7.15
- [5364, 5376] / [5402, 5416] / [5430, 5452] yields 0.9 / 6.93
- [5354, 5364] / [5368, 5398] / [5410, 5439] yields -0.3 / 7.12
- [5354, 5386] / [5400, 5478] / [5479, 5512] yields 4.9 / 7.05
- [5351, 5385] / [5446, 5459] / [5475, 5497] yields 0.5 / 6.91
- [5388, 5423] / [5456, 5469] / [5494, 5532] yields 0.3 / 6.65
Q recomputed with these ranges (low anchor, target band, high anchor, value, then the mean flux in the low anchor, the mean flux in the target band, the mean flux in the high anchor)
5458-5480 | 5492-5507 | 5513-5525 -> -0.026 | 6.44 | 6.85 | 6.85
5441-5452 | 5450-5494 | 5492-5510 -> 0.042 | 6.77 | 6.54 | 6.84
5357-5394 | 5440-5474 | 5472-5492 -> 0.029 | 7.4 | 6.6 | 6.58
